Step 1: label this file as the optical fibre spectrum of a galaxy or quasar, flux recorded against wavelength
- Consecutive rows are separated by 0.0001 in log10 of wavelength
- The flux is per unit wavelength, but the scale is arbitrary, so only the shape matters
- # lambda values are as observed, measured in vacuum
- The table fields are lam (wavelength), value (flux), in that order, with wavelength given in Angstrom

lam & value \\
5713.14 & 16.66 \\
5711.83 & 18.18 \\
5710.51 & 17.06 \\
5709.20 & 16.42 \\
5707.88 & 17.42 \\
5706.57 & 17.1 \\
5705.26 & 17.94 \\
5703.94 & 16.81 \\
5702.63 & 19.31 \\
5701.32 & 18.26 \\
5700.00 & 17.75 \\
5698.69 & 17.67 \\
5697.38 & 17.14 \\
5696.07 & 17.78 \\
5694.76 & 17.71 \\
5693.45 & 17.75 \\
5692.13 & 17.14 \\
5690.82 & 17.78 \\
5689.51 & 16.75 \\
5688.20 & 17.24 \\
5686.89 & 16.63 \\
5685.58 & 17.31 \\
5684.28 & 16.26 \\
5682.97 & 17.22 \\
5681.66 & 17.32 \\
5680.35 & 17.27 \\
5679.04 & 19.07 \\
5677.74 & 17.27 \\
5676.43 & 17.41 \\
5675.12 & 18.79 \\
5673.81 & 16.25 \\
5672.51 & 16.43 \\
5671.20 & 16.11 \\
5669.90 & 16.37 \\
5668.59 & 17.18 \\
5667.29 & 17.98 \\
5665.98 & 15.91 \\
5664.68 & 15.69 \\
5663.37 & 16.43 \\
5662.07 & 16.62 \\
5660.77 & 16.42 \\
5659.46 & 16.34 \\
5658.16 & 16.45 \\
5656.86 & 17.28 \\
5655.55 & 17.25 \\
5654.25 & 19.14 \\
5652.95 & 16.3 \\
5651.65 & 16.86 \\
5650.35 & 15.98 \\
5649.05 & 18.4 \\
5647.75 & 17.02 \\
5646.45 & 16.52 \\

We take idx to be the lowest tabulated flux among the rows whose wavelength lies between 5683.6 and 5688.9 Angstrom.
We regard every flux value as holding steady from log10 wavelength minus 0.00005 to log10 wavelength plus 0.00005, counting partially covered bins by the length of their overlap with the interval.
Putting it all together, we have 16.26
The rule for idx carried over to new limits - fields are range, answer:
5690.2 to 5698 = 17.14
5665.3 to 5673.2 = 15.91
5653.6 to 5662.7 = 16.34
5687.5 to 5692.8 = 16.75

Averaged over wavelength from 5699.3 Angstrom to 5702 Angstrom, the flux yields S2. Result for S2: 18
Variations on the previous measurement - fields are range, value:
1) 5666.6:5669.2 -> 17.6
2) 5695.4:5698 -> 17.5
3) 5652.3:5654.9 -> 17.7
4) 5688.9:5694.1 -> 17.3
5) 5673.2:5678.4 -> 17.4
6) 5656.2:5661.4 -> 16.6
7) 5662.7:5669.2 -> 16.6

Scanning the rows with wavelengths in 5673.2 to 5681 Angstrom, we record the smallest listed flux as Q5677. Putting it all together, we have 16.25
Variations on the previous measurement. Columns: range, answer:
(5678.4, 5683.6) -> 17.22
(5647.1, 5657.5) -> 15.98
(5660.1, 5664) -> 16.42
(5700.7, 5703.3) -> 18.26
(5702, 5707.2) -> 16.81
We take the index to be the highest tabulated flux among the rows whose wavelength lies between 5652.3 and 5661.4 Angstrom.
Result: 19.14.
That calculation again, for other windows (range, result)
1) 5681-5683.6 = 17.32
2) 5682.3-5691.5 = 17.78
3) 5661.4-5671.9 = 17.98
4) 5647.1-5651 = 18.4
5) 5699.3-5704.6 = 19.31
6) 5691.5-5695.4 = 17.75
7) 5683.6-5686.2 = 17.31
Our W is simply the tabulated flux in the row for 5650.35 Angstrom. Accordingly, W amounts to 15.98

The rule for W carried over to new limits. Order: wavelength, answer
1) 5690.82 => 17.78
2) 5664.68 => 15.69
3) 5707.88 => 17.42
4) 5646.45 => 16.52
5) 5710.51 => 17.06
